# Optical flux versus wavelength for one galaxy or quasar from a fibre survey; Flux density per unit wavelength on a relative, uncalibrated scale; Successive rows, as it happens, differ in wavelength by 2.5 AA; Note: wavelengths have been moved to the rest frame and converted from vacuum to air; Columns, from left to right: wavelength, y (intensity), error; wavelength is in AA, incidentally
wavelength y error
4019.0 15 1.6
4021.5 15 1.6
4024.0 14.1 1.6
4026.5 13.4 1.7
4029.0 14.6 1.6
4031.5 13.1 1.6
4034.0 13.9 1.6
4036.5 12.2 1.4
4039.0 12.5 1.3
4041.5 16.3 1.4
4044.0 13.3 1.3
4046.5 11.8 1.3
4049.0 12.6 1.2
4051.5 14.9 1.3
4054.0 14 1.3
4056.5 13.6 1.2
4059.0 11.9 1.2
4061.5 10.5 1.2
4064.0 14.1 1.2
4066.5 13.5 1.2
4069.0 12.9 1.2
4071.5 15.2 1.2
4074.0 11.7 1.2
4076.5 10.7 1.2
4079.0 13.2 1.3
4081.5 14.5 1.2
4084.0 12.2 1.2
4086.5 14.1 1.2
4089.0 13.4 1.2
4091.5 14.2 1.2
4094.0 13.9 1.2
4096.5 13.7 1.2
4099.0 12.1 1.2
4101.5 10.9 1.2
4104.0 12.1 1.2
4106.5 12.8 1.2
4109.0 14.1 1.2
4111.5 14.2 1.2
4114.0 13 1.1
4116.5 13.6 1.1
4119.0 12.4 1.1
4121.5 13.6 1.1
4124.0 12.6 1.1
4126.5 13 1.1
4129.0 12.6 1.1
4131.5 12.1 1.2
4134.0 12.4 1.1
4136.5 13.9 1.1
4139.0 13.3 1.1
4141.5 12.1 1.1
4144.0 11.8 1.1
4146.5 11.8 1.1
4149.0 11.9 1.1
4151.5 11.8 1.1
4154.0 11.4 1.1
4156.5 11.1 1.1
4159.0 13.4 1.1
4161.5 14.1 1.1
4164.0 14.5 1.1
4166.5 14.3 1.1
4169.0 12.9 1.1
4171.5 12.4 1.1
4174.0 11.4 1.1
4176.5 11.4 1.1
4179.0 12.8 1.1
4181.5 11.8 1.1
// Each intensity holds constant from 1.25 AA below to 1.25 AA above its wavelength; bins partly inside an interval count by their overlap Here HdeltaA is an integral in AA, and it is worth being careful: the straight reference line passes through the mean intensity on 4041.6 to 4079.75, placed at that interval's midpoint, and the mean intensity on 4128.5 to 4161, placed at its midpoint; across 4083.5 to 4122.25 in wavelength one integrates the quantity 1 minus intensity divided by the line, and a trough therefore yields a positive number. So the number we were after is -1.5 AA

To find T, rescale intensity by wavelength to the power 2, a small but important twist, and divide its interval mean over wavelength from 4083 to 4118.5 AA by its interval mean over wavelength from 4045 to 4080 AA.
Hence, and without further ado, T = 1.04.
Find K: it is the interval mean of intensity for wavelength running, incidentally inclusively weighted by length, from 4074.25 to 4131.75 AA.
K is 13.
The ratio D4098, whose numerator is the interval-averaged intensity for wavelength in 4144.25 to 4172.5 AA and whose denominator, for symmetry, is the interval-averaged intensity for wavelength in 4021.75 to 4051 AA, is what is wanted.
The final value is 0.94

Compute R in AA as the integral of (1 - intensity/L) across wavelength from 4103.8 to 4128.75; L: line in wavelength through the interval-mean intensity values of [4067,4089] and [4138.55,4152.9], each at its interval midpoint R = -1.32 AA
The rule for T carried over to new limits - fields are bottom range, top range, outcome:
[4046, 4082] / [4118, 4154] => 0.99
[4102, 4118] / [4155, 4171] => 1.04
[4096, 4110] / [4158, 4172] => 1.12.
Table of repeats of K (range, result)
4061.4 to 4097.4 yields 13.3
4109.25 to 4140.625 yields 13.1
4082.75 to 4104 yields 13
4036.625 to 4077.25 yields 13.1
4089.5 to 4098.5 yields 13.7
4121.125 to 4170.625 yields 12.7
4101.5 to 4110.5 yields 12.7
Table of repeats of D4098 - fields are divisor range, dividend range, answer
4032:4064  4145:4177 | 0.95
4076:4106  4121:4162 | 0.96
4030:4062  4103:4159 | 0.96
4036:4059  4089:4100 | 1.01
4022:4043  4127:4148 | 0.91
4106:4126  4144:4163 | 0.92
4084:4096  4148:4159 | 0.86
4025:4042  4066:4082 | 0.96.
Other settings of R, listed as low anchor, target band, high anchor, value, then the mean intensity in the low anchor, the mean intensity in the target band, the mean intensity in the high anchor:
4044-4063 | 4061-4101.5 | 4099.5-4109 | -2.0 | 12.8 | 13.1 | 12.2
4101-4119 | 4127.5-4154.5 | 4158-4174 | 1.9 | 13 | 12.3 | 13.4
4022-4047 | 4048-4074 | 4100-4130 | 0.3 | 13.6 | 13.2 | 12.9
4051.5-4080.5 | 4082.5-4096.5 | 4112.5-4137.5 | -0.7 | 12.9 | 13.6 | 12.9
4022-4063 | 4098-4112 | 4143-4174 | 0.3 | 13.3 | 12.6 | 12.6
